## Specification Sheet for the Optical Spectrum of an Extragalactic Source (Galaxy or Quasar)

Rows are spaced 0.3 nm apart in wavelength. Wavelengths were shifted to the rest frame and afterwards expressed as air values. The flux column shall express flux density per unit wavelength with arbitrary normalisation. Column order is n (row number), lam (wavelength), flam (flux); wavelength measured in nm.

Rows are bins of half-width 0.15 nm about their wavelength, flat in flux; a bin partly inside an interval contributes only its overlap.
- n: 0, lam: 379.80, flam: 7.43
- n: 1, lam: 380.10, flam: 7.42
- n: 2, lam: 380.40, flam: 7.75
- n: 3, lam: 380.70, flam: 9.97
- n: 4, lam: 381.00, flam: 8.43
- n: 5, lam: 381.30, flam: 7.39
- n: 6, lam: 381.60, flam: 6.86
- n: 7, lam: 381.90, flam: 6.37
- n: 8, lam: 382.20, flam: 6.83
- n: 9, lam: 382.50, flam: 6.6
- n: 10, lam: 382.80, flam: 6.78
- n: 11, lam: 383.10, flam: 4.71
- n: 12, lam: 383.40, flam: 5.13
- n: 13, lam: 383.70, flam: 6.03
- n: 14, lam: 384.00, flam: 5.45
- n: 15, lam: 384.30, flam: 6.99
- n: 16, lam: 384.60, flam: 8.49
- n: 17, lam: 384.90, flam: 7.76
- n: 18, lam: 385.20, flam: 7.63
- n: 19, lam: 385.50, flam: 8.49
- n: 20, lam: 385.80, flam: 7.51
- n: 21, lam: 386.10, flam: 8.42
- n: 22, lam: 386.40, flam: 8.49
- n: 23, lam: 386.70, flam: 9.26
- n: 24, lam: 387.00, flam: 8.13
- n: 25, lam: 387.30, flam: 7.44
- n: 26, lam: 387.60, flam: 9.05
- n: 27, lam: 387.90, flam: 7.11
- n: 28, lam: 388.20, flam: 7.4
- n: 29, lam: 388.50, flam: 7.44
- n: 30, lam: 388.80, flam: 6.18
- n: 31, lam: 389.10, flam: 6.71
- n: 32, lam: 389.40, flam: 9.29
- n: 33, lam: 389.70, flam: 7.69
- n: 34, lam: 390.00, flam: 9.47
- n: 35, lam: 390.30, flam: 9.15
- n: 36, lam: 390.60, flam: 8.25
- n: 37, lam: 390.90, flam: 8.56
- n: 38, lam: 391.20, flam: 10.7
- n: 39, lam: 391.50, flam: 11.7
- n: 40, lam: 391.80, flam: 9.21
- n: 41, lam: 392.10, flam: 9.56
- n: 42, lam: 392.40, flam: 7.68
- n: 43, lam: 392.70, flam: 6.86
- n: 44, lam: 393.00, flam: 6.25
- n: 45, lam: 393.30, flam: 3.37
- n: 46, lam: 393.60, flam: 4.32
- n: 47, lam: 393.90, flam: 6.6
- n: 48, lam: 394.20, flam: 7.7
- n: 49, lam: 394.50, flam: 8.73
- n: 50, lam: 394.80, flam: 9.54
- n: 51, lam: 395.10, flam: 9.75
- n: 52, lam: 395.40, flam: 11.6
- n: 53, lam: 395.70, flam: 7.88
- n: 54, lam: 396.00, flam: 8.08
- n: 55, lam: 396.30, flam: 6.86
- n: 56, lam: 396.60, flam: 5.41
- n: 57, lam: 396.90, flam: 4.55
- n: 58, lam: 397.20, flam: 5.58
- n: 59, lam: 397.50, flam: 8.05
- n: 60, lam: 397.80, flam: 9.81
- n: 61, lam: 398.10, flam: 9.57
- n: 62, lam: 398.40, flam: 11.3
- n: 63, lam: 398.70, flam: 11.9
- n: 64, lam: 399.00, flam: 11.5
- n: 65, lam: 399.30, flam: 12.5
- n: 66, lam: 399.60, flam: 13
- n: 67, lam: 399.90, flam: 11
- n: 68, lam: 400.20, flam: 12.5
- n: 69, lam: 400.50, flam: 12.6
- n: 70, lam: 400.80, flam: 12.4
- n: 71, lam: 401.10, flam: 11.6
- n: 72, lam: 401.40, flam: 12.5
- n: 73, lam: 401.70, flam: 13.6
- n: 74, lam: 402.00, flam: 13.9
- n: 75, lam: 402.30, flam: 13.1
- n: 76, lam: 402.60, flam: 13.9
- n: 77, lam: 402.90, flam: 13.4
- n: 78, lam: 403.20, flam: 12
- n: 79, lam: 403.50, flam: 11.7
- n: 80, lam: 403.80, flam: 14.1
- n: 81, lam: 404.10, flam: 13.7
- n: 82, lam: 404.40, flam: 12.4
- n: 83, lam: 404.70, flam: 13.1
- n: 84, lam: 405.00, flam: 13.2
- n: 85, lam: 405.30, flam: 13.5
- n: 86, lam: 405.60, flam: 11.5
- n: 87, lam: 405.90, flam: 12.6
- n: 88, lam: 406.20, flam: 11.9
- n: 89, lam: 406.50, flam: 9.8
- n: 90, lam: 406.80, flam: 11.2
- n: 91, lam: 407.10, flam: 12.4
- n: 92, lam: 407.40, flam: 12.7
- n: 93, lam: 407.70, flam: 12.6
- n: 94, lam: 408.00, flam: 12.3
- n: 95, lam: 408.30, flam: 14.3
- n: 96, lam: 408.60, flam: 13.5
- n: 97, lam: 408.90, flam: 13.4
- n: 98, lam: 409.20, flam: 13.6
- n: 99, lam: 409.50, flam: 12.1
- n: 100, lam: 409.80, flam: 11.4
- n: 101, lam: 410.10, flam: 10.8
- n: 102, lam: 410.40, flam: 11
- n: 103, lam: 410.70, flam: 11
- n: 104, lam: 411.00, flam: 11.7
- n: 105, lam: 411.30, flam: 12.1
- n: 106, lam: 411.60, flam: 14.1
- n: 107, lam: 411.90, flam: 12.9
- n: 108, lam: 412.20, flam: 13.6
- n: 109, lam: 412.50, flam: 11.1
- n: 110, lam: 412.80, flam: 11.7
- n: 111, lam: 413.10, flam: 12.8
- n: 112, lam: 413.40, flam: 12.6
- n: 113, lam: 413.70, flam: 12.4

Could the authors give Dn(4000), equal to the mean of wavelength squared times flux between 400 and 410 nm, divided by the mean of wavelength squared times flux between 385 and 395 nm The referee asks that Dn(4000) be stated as 1.7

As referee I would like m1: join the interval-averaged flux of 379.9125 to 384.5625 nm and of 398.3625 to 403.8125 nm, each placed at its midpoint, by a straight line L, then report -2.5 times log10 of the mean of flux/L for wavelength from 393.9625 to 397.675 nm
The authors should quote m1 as 0.36 mag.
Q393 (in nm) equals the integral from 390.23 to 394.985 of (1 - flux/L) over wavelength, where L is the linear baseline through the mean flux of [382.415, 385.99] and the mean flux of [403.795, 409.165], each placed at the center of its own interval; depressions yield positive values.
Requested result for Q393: 0.51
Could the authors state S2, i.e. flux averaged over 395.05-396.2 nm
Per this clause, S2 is 9.18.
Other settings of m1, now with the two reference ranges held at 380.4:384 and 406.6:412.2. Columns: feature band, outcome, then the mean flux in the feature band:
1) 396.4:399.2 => 0.16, 8.67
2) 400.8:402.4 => -0.19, 12.9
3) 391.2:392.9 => -0.03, 9.07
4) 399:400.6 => -0.17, 12.2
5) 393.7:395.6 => 0.07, 8.83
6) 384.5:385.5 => -0.09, 8.01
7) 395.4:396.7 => 0.25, 7.64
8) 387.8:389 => 0.15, 7.02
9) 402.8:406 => -0.13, 12.8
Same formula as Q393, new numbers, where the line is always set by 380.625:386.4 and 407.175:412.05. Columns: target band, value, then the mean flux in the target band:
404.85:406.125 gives -0.11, 12.7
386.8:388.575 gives 0.04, 7.82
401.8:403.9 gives -0.39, 13.1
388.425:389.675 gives 0.13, 7.43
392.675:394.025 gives 0.56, 5.33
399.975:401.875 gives -0.32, 12.5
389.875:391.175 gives -0.07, 9.02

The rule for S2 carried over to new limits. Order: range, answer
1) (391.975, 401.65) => 9.13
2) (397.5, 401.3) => 11.5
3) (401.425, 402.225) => 13.5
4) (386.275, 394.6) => 7.93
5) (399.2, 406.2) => 12.8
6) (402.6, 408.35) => 12.6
